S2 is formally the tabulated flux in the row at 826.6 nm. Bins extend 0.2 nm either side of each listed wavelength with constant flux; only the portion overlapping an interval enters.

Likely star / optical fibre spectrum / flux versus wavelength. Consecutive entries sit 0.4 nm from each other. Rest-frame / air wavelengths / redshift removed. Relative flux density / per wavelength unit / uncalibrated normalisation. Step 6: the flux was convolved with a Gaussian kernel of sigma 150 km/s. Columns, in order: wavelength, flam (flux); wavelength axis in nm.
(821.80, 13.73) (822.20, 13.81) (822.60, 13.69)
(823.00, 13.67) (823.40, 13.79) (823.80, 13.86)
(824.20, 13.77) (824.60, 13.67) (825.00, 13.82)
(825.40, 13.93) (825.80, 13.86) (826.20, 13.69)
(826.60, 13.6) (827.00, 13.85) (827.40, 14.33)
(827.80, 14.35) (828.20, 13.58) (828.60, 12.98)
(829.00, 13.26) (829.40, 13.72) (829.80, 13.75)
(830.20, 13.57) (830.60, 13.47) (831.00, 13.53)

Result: 13.6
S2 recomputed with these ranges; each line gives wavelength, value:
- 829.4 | 13.72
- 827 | 13.85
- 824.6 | 13.67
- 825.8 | 13.86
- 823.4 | 13.79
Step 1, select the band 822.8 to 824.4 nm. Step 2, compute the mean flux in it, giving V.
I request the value 13.8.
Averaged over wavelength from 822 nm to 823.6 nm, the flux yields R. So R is 13.7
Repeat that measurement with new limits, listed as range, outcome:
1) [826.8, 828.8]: 13.8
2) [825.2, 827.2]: 13.8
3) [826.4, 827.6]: 13.9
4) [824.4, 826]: 13.8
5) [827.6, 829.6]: 13.6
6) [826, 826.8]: 13.6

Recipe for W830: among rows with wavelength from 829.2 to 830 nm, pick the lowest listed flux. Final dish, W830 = 13.72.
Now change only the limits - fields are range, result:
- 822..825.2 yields 13.67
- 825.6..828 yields 13.6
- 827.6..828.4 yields 13.58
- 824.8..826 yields 13.82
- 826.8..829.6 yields 12.98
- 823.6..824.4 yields 13.77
